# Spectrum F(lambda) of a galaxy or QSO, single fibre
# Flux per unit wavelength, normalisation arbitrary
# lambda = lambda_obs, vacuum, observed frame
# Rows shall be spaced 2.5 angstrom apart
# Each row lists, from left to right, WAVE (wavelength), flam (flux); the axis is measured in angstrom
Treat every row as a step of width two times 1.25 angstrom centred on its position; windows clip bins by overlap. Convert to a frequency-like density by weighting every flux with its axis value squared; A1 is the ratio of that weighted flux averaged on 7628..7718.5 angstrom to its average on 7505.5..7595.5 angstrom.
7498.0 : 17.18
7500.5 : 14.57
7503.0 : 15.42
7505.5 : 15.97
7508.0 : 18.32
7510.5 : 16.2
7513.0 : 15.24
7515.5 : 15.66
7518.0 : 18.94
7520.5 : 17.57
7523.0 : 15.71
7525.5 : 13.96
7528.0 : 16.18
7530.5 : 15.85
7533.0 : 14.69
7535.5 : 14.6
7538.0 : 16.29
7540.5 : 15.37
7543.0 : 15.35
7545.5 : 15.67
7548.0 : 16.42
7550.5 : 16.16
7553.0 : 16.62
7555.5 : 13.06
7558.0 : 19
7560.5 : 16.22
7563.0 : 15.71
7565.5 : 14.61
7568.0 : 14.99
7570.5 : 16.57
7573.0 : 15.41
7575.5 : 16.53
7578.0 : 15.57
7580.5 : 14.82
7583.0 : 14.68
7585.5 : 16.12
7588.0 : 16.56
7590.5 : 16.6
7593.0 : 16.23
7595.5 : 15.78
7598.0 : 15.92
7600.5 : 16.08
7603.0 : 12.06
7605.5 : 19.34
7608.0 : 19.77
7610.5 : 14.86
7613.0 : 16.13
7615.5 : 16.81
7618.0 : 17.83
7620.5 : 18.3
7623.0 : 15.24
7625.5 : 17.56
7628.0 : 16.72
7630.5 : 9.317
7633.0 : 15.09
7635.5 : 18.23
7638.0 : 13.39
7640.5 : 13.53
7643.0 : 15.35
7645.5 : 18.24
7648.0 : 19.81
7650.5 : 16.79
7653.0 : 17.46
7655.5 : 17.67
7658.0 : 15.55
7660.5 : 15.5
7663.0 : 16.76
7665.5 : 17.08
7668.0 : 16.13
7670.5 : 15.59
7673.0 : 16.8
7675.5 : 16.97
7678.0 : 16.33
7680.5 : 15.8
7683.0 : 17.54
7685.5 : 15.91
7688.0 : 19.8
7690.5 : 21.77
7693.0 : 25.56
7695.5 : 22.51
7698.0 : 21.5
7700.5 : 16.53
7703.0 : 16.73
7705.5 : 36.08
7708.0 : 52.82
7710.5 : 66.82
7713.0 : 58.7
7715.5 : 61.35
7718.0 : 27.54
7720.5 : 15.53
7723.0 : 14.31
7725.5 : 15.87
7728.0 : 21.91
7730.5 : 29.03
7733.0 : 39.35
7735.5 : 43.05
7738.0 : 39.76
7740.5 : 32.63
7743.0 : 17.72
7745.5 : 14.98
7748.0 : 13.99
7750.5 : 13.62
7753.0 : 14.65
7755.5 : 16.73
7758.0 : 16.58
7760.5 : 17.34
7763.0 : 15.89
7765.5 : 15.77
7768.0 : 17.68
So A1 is 1.47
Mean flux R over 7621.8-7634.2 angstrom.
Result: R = 14.8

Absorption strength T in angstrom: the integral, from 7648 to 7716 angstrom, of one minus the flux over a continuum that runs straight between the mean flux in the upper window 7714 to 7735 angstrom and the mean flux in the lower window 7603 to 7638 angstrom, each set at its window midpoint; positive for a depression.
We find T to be 0.8 angstrom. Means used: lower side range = 16.3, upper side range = 29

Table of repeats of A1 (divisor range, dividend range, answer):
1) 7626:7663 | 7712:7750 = 1.87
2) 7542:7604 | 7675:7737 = 1.88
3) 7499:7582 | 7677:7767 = 1.69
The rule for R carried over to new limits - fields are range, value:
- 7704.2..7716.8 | 54.9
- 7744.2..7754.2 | 14.3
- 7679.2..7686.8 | 16.4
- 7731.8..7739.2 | 40.7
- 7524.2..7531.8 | 15.3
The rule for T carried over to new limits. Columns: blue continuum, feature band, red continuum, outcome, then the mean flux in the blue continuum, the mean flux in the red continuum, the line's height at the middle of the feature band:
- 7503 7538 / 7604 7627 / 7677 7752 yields 4.66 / 16.1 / 27.5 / 21.7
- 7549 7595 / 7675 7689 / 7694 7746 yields 5.42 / 15.9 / 31.9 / 27.8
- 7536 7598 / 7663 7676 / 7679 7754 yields 3.98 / 15.8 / 27.5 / 23.8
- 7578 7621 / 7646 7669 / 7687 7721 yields 7.81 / 16.3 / 33.6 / 25.9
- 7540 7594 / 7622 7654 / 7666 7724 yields 8.57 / 15.8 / 26.4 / 21.7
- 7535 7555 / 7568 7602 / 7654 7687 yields 0.27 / 15.8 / 16.5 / 16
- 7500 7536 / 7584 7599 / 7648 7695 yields 0.53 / 16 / 17.6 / 16.8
